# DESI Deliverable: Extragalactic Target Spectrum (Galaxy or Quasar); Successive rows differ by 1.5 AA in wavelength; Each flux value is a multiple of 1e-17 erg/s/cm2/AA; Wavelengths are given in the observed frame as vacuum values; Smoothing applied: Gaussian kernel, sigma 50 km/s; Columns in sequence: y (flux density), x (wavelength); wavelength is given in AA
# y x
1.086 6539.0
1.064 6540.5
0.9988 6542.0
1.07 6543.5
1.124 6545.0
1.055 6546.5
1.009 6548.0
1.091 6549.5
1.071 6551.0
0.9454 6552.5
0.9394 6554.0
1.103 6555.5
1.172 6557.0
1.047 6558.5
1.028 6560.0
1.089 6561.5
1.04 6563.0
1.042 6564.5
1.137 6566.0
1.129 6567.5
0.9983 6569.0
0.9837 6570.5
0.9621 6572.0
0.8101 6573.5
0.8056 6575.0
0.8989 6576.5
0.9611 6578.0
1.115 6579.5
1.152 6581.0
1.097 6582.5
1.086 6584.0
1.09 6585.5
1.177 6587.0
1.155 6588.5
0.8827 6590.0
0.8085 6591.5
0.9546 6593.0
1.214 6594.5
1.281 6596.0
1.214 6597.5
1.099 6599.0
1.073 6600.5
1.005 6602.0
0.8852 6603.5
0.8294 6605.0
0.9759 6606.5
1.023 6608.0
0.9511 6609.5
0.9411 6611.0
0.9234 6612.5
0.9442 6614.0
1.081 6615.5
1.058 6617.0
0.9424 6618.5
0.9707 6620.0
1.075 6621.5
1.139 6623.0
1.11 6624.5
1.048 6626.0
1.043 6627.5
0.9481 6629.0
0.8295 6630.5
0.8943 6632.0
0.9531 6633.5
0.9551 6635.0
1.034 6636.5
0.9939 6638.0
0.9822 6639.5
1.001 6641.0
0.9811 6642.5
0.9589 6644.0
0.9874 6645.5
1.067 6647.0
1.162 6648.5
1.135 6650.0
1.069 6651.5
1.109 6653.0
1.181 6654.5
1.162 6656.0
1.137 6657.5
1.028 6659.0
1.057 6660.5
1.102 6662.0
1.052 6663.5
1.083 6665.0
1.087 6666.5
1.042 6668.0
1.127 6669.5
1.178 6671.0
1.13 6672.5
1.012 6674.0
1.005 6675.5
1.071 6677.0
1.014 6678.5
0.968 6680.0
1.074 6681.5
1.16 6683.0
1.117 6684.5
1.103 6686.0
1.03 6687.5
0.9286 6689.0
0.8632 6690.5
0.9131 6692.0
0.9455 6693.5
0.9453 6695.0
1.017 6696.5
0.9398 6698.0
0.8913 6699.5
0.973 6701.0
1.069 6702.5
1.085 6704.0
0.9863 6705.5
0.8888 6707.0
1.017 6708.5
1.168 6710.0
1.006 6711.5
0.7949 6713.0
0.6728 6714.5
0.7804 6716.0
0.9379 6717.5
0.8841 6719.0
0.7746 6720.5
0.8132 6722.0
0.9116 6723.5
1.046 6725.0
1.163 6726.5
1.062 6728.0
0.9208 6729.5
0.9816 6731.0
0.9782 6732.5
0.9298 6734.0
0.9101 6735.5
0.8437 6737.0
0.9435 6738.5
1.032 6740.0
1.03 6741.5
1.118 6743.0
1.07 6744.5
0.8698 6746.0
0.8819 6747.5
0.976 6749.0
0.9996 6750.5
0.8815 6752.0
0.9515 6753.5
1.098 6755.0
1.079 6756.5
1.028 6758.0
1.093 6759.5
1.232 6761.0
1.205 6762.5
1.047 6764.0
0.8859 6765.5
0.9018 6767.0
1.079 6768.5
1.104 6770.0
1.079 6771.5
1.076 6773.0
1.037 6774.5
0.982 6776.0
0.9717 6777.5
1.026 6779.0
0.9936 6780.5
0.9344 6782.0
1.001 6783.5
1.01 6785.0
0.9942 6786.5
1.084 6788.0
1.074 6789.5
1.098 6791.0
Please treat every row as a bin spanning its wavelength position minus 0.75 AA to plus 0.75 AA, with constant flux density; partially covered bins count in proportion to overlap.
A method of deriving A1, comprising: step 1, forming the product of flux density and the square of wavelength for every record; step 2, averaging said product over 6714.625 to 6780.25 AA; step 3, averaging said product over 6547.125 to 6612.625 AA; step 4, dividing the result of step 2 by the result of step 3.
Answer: 1.01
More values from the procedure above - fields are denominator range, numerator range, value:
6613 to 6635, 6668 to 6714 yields 1.03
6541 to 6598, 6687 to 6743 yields 0.95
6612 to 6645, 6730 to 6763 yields 1.05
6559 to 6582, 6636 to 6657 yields 1.07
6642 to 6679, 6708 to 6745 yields 0.90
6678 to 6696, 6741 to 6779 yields 1.04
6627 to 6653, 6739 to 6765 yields 1.07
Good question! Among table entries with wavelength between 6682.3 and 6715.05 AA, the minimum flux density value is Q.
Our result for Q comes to 0.6728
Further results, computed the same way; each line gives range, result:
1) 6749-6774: 0.8815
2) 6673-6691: 0.8632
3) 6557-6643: 0.8056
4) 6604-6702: 0.8294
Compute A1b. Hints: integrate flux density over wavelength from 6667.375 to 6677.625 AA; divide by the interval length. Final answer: 1.08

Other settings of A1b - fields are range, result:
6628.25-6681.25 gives 1.04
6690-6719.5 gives 0.94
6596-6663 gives 1.03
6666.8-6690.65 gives 1.06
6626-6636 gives 0.948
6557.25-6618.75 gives 1.02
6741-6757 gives 0.994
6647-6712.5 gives 1.05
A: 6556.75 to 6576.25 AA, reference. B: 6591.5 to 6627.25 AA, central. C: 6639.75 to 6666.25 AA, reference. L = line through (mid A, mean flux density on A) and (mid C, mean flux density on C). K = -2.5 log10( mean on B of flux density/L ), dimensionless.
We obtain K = 0.02 mag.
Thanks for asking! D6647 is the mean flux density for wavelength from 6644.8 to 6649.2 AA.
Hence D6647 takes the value 1.07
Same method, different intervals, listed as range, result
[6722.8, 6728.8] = 1.05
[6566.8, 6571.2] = 1.04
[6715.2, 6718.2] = 0.855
